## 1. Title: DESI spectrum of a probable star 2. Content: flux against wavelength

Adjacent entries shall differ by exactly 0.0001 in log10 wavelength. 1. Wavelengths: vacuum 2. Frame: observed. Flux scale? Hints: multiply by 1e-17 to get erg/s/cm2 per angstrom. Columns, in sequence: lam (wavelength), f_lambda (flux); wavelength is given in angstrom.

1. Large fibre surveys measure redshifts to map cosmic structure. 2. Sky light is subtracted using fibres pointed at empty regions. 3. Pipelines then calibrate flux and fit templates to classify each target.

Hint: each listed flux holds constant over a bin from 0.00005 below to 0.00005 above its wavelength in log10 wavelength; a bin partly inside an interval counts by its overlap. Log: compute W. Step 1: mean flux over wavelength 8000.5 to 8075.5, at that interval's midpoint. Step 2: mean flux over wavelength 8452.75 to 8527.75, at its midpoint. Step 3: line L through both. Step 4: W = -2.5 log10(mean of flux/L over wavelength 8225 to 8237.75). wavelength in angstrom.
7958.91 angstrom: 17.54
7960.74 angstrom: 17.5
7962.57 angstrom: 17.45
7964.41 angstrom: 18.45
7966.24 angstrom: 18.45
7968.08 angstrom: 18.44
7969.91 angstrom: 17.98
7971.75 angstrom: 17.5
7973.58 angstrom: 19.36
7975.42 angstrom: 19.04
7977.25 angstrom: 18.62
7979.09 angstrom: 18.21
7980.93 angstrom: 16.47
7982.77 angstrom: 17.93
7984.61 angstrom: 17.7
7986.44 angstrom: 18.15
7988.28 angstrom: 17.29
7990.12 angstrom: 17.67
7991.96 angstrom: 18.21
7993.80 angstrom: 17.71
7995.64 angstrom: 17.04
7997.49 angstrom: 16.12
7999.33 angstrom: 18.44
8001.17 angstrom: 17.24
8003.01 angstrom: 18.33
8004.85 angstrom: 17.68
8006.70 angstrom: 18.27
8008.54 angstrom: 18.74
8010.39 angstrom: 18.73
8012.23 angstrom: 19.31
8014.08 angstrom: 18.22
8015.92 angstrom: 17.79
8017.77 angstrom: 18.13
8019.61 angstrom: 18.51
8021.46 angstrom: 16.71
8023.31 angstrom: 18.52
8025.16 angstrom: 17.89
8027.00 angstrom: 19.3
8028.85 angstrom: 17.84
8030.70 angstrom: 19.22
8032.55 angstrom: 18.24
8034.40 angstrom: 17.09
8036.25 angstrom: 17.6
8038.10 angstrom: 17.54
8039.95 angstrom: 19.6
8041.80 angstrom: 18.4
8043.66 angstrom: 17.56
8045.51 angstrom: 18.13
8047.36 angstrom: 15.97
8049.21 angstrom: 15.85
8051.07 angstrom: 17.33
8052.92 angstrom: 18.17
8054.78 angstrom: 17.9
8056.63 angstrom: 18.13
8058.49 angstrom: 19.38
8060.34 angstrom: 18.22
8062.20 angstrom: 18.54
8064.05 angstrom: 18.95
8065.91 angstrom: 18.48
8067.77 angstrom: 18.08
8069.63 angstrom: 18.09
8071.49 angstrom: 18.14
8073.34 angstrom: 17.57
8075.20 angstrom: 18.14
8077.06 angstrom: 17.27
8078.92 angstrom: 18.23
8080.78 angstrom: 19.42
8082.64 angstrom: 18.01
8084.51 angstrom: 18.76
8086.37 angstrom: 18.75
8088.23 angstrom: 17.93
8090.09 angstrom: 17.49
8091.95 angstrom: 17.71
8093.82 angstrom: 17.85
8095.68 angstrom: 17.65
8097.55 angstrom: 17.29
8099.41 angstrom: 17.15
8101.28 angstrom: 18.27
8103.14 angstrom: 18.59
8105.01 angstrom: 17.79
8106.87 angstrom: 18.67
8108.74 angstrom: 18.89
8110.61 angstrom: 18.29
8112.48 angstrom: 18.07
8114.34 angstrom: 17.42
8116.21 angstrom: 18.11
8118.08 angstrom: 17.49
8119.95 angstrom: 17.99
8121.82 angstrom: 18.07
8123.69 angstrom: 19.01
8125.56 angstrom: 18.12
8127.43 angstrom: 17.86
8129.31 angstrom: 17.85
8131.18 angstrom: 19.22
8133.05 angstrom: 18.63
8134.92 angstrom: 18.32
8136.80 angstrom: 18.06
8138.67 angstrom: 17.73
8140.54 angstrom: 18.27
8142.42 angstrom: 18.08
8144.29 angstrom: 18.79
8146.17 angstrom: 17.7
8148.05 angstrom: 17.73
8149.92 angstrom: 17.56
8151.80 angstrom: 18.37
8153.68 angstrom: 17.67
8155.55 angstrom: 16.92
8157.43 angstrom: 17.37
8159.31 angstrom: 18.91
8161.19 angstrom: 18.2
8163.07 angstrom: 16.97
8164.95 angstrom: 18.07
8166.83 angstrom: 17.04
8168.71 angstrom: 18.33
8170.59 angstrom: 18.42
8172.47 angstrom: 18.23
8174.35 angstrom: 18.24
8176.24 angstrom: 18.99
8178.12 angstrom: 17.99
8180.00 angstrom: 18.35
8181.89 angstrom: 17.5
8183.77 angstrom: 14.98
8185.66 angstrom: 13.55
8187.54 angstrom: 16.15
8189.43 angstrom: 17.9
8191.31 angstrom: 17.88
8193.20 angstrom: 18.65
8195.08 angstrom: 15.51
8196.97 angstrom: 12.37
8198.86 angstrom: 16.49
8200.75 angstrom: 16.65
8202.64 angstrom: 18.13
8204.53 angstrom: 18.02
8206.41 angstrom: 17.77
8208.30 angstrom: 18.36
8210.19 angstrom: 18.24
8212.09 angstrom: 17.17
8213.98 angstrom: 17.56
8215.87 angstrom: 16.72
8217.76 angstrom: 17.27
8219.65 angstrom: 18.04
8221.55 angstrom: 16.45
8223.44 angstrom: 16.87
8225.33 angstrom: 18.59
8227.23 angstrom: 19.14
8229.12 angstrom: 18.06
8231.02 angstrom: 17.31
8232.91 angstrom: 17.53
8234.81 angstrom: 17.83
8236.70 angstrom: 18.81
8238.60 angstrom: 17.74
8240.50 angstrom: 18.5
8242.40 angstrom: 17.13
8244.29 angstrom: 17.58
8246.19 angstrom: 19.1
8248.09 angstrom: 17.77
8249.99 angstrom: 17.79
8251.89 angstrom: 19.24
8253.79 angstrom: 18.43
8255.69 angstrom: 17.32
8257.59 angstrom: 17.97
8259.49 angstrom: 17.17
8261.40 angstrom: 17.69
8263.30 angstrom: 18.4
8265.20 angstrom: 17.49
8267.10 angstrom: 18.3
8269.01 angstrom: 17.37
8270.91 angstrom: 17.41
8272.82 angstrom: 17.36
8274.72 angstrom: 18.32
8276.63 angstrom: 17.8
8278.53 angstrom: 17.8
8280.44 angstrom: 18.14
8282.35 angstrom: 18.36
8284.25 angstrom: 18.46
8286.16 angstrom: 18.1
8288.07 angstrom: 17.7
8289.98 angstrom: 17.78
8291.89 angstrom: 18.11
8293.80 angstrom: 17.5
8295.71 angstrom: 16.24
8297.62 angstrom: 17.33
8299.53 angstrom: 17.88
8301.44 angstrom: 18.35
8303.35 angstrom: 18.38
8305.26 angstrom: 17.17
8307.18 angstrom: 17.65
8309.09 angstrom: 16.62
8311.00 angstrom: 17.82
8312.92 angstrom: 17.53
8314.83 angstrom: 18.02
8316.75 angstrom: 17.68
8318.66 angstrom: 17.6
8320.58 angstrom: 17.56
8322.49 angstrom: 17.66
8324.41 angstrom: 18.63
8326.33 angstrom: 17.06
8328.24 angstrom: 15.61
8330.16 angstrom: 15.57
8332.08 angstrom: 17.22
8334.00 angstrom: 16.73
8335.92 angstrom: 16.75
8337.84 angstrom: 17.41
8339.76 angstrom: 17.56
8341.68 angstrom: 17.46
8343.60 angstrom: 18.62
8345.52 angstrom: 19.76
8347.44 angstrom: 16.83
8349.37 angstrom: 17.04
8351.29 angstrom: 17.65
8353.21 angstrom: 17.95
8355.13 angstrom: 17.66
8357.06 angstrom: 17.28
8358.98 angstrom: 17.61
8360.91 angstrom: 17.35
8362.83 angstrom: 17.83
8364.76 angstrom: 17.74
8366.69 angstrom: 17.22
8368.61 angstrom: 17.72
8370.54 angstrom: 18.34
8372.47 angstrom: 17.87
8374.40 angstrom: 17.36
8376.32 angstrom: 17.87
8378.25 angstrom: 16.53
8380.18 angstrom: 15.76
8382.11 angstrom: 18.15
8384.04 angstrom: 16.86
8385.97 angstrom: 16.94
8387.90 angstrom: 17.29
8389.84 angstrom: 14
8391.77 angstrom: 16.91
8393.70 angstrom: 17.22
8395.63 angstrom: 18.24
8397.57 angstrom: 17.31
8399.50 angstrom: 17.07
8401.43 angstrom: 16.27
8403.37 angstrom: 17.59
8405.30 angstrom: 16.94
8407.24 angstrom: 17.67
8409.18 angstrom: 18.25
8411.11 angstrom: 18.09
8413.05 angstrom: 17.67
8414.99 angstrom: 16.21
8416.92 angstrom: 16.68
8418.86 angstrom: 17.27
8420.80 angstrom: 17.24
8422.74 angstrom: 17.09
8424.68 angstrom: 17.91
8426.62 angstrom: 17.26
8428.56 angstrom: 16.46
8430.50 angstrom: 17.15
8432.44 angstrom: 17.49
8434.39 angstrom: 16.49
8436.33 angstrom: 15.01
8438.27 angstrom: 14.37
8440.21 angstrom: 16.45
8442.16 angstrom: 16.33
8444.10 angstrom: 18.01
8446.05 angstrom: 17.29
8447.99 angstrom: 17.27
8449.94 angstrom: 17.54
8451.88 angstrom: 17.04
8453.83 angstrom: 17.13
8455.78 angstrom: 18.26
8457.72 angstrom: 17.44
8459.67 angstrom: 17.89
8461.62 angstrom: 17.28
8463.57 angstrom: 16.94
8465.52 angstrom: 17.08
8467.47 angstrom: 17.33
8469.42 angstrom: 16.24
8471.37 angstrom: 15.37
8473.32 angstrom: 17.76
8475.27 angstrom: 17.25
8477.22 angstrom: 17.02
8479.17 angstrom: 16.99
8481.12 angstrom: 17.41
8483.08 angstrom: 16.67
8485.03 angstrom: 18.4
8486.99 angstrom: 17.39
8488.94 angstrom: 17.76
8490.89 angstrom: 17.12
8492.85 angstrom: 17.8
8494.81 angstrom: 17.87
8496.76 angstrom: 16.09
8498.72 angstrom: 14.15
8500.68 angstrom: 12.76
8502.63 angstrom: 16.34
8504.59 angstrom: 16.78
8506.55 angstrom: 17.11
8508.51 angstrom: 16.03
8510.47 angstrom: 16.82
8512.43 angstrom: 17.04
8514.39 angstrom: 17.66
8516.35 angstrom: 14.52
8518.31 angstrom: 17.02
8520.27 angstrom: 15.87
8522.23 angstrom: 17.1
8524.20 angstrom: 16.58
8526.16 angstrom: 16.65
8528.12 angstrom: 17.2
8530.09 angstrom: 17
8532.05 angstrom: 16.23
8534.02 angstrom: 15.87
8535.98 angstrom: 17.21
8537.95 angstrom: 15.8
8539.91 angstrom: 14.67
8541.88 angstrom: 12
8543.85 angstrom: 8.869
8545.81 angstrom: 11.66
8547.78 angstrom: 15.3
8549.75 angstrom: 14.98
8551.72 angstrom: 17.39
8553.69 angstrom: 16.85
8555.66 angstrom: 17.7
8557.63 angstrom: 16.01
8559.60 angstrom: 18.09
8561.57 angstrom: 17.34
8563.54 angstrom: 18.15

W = -0.04 mag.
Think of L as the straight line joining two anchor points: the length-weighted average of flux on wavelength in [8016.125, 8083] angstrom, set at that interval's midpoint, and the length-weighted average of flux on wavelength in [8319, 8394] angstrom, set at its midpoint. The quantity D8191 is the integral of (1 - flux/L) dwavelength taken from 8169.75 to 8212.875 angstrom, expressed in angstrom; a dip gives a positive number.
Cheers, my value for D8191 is 1.3 angstrom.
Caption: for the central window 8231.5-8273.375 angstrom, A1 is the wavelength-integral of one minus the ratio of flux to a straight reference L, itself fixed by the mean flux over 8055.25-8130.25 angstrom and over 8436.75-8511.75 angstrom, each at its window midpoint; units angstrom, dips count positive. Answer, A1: -0.72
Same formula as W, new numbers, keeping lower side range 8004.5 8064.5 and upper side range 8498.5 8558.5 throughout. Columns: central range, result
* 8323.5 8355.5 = -0.05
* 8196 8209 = 0.03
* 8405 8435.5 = -0.06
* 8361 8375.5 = -0.08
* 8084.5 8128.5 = -0.02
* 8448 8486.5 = -0.08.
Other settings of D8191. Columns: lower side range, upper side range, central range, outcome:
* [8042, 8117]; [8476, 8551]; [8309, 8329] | -0.7 angstrom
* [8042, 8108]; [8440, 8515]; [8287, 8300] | -0.1 angstrom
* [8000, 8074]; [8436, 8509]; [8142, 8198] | 1.0 angstrom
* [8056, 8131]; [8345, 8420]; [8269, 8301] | -0.3 angstrom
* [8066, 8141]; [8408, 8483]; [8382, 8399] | 0.3 angstrom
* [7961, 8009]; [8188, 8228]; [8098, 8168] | -2.1 angstrom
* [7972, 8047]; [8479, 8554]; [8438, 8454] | -0.6 angstrom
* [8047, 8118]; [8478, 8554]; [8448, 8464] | -1.1 angstrom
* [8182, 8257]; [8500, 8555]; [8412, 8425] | -0.6 angstrom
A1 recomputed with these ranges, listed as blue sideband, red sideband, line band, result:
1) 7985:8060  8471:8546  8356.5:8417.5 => -2.2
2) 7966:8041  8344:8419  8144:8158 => 0.0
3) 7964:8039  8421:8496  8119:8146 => -0.8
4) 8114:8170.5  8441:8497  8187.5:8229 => 1.3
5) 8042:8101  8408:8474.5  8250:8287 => -1.0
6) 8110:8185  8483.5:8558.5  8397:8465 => -2.4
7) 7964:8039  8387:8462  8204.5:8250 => -0.8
